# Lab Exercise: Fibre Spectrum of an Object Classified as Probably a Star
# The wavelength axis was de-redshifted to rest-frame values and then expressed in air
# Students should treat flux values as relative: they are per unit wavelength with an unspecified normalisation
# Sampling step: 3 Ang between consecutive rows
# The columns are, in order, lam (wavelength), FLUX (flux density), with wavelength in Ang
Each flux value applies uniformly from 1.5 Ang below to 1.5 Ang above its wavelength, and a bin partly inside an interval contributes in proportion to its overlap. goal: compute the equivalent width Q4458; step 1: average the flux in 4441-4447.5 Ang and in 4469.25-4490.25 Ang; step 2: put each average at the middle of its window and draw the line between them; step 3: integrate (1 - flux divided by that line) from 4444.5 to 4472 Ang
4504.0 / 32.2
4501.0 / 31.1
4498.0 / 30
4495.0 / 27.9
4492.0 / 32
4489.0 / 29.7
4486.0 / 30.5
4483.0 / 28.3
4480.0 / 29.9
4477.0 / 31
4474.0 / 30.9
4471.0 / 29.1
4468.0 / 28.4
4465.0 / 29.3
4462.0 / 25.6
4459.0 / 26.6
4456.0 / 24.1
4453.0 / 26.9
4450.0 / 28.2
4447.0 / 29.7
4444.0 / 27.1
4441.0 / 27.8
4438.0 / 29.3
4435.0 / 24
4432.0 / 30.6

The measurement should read 1.2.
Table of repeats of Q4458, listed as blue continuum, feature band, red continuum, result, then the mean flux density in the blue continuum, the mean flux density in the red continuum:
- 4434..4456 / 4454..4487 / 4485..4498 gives 0.4 Ang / 27.4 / 30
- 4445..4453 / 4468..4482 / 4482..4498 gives -0.3 Ang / 28.4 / 29.8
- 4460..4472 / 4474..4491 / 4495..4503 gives -0.6 Ang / 28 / 30.2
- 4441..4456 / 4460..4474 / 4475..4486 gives 0.3 Ang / 27.6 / 29.9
